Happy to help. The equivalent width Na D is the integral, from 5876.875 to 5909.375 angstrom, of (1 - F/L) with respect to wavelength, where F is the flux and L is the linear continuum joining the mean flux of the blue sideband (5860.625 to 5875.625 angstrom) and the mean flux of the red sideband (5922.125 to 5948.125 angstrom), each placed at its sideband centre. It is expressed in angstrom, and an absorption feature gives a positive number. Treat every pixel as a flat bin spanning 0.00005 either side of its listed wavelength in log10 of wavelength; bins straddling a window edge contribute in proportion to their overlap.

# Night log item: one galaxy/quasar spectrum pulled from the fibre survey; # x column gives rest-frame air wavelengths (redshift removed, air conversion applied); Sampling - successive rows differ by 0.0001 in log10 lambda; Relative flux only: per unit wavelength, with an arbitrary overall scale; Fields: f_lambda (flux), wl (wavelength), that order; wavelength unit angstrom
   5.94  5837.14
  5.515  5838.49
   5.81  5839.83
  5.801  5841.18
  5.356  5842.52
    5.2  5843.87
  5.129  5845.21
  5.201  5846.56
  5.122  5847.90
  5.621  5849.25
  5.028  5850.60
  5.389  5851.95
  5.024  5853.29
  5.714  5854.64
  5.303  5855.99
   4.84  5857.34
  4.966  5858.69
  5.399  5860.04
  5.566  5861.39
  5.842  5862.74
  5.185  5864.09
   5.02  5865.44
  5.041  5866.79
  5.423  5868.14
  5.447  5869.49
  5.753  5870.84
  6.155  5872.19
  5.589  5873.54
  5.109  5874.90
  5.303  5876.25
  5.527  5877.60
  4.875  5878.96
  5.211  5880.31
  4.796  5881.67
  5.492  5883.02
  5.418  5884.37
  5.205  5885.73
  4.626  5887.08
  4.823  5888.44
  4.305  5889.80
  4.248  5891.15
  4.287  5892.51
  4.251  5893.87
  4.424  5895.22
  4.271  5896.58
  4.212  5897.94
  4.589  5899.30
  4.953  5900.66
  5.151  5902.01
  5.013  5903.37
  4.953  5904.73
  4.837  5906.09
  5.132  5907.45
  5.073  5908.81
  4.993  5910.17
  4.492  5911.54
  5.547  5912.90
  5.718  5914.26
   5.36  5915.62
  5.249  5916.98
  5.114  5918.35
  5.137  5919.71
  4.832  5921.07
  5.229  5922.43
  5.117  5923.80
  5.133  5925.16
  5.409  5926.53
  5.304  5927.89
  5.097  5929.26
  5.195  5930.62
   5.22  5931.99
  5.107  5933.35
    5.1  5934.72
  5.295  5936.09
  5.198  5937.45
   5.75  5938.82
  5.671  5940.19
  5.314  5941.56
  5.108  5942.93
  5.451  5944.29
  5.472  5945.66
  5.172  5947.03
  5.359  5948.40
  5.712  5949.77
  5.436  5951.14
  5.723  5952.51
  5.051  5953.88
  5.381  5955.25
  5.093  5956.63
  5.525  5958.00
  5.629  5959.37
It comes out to 3.5 angstrom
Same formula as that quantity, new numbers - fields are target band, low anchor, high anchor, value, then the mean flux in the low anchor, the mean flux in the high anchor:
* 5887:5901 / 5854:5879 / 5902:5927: 2.1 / 5.38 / 5.13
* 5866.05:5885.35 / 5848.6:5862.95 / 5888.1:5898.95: -2.3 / 5.32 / 4.34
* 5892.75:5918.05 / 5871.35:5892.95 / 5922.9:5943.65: 1.3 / 5.07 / 5.27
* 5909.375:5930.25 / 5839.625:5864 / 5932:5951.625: 0.7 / 5.34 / 5.36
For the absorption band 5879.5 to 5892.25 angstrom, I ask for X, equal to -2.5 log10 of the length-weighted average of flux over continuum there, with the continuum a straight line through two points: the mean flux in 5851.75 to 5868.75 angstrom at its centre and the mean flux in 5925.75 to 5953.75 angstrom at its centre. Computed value 0.09 mag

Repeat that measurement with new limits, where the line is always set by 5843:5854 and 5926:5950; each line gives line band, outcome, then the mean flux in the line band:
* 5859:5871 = -0.03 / 5.38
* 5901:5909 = 0.05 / 5.03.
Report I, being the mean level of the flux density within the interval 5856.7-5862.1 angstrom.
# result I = 5.2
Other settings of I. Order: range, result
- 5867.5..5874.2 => 5.68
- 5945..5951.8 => 5.43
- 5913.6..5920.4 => 5.32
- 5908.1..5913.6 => 5.03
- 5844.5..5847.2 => 5.17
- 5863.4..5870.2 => 5.23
